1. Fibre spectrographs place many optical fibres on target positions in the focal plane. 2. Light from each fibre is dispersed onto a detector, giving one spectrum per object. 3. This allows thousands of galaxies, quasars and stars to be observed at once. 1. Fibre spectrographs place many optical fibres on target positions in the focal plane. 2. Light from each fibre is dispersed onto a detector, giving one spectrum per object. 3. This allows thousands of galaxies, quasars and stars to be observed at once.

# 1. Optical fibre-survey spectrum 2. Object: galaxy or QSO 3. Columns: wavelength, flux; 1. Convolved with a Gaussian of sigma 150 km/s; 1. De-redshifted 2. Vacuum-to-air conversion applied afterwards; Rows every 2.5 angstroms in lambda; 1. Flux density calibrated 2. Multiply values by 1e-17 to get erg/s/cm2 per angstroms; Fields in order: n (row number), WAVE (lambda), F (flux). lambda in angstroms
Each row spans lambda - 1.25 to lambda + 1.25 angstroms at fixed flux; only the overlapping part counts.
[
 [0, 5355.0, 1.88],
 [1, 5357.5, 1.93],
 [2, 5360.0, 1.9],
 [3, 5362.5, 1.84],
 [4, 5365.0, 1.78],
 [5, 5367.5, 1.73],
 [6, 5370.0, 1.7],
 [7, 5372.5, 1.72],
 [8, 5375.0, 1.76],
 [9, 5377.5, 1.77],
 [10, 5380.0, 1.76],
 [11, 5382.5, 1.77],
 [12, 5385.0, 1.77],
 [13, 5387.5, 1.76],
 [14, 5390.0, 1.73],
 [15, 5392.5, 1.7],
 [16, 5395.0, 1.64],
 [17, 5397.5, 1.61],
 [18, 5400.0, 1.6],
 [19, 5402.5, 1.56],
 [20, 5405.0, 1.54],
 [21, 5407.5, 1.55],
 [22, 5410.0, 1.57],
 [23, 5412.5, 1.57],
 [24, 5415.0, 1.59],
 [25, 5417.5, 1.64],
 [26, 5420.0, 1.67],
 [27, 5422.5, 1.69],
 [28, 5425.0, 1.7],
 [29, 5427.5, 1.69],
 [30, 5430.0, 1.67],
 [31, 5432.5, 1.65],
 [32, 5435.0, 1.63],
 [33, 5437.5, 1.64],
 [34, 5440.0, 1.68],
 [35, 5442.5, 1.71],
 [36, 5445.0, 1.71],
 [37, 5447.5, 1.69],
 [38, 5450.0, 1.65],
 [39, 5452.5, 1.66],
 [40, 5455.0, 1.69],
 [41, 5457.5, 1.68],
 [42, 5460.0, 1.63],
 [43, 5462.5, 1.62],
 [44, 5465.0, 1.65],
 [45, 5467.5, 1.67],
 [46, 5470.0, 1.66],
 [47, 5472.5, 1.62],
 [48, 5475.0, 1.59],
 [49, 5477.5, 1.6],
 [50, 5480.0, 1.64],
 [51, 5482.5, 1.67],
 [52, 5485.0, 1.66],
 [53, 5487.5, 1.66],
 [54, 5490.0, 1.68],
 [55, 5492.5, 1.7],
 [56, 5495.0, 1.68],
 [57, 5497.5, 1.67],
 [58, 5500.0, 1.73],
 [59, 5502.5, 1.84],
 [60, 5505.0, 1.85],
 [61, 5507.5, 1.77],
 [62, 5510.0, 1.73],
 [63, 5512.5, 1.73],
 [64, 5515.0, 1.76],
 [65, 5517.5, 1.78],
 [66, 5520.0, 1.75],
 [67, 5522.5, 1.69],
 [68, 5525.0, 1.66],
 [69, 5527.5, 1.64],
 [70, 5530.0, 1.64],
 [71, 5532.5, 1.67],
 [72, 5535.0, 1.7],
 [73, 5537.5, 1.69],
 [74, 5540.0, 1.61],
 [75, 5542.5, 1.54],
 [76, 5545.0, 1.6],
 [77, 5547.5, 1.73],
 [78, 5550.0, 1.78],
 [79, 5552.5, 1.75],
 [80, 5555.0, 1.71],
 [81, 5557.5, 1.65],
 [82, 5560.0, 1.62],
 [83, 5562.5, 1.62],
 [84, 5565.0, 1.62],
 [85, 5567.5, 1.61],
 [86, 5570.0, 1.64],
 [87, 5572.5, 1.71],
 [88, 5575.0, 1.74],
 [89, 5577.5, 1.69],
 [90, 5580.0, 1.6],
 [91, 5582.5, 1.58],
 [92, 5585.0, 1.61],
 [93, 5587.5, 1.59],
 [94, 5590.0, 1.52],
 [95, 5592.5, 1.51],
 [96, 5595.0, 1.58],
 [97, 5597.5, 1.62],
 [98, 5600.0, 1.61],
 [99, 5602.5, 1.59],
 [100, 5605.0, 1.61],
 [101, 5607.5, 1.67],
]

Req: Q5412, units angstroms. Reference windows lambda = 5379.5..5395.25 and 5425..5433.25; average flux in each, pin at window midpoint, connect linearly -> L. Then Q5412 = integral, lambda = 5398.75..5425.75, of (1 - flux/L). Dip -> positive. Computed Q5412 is 1.5 angstroms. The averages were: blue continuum 1.74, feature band 1.61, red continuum 1.68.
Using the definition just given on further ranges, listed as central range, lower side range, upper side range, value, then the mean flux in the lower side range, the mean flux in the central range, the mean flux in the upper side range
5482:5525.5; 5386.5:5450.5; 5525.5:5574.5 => -1.8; 1.65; 1.72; 1.66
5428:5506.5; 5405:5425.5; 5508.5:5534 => -0.7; 1.61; 1.67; 1.71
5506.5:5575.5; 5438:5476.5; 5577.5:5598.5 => -3.1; 1.66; 1.68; 1.58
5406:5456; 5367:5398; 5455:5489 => 0.9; 1.73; 1.65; 1.64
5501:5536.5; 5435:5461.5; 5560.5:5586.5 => -1.6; 1.67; 1.73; 1.64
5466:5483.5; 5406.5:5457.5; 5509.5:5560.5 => 0.3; 1.65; 1.64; 1.69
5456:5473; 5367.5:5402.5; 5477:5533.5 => 0.6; 1.71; 1.65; 1.71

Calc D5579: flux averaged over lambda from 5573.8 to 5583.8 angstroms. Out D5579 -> 1.65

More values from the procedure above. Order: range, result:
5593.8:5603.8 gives 1.6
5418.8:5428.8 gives 1.69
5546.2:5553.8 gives 1.75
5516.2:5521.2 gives 1.77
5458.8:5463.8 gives 1.63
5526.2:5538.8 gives 1.67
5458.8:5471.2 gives 1.65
